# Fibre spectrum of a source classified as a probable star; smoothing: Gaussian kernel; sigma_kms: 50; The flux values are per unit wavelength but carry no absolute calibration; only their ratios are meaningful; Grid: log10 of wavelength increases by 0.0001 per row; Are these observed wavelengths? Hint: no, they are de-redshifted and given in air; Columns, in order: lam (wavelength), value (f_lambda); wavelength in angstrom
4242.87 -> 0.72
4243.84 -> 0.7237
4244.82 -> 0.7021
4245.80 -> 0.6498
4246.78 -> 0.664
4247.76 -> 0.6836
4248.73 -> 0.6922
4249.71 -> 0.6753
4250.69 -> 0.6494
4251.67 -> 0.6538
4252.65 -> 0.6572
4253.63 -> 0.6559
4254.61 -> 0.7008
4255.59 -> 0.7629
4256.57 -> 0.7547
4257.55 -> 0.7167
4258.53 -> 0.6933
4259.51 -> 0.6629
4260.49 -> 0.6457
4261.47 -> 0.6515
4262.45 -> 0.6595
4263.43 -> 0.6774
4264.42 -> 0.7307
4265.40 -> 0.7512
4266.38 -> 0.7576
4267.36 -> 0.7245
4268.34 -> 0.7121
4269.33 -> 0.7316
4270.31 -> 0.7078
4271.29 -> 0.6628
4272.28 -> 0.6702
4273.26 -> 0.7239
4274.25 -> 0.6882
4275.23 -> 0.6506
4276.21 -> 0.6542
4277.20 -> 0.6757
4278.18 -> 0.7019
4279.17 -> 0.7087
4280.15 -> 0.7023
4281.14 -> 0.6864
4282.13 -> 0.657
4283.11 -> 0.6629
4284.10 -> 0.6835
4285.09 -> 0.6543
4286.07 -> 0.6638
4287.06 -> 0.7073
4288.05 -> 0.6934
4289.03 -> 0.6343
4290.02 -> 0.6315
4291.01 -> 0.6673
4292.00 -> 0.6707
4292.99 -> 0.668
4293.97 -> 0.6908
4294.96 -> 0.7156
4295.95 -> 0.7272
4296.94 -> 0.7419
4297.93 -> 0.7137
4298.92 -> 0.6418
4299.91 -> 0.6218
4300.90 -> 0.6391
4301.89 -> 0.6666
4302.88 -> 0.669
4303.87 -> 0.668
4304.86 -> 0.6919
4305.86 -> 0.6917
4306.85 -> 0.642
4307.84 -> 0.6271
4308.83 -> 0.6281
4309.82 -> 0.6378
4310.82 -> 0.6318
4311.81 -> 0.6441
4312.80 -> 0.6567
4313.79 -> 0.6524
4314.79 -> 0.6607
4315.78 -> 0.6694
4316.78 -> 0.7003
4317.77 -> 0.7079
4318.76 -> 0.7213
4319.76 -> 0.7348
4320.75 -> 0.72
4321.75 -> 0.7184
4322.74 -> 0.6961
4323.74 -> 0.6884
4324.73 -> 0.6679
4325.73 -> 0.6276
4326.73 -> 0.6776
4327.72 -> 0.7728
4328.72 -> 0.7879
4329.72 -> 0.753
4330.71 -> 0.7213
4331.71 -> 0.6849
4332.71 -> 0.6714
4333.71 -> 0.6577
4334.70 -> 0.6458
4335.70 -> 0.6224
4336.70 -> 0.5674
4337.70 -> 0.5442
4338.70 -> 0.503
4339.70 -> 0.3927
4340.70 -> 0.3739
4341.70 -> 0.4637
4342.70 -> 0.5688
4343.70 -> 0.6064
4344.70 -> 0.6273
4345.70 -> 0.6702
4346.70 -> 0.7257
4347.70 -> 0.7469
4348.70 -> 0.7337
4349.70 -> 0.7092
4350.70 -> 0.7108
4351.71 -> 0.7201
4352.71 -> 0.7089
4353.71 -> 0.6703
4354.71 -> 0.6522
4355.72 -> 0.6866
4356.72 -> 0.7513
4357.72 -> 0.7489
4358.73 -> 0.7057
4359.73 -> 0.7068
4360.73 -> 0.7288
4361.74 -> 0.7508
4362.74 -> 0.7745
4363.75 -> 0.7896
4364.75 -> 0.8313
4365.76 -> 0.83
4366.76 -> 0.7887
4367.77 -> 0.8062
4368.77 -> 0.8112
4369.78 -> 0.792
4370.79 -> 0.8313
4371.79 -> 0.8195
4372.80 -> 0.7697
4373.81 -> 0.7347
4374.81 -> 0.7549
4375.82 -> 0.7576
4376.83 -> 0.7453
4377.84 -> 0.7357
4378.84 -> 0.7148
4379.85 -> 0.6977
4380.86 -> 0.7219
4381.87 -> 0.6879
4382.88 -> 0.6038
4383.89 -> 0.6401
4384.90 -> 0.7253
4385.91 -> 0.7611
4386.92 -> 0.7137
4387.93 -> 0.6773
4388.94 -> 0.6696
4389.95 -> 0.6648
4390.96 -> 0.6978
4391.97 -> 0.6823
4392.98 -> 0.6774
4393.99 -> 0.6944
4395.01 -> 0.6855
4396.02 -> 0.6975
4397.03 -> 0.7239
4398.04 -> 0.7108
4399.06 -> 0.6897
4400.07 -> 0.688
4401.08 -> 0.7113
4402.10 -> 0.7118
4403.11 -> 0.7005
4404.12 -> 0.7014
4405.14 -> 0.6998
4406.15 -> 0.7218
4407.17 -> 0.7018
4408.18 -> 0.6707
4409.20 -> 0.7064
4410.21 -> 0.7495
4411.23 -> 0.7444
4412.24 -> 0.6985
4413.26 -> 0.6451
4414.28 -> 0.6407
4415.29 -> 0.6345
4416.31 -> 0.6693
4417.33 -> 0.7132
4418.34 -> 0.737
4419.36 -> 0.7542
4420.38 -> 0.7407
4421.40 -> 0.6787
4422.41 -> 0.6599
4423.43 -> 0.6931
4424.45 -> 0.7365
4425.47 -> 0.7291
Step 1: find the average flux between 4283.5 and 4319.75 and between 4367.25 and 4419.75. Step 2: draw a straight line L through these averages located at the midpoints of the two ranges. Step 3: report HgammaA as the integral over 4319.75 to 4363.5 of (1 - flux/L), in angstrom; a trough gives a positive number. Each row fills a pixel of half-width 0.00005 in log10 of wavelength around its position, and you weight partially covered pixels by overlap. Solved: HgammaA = 1.4 angstrom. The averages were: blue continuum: 0.671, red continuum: 0.713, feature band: 0.668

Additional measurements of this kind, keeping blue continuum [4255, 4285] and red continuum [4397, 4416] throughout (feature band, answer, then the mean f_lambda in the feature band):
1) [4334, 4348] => 2.4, 0.575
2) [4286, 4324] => 1.1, 0.676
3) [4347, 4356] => -0.1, 0.705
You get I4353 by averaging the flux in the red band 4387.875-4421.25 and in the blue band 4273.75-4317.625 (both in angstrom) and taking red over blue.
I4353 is 1.04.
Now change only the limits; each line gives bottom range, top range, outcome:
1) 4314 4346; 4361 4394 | 1.15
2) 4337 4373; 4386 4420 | 1.00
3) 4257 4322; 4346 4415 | 1.06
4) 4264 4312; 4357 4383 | 1.11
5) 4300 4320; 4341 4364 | 1.04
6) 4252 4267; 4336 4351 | 0.85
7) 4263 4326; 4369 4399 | 1.05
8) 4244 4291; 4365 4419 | 1.05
